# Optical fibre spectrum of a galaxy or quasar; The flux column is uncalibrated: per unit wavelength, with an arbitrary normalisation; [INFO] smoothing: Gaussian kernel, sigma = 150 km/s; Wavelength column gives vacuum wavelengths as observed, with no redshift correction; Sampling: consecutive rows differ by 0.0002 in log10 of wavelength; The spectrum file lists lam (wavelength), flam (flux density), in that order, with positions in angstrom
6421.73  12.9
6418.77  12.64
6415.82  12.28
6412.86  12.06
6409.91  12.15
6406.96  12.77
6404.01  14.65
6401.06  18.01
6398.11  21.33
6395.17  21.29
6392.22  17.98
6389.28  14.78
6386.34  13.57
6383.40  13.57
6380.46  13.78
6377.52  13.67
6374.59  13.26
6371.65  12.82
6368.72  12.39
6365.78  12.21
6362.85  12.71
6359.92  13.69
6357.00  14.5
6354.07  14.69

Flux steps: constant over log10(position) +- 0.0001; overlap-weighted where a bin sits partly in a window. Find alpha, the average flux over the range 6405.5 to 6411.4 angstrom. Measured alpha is 12.5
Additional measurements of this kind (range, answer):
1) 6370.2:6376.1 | 13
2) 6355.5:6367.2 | 13.3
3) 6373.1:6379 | 13.5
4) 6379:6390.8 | 13.9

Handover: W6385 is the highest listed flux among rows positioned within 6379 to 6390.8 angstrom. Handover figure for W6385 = 14.78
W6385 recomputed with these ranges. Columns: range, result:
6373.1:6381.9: 13.78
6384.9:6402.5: 21.33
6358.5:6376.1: 13.69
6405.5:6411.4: 12.77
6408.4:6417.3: 12.28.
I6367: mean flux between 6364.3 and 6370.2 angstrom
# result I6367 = 12.3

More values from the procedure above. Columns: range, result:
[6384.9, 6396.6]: 16.9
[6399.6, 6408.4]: 15.1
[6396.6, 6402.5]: 19.7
